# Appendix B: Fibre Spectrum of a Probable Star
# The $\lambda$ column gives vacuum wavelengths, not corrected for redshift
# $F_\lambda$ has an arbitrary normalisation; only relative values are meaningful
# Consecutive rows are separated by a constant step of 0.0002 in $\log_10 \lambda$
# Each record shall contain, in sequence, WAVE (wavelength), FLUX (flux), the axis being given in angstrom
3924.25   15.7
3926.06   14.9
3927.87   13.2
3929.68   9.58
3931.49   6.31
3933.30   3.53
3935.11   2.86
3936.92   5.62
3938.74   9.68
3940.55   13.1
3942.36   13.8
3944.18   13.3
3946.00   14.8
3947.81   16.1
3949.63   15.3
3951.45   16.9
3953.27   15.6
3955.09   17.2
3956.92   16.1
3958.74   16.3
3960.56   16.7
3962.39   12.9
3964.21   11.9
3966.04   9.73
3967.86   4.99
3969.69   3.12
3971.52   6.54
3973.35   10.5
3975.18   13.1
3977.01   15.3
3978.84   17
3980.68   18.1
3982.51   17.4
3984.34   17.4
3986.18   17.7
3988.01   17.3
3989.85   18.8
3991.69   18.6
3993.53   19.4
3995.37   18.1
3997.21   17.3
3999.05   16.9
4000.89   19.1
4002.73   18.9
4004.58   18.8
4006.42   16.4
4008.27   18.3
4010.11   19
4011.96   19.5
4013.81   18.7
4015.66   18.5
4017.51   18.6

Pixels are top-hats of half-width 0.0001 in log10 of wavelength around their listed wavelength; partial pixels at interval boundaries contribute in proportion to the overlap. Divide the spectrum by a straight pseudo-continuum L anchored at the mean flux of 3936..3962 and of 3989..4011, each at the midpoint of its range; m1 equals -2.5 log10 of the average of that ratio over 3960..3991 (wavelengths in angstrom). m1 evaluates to 0.222 mag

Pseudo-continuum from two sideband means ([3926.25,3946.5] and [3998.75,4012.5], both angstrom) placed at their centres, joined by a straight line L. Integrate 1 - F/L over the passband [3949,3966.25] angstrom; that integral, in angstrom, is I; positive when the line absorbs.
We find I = -3.9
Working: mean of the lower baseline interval 9.7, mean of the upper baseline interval 18.4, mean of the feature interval 15.1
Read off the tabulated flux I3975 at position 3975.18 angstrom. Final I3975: 13.1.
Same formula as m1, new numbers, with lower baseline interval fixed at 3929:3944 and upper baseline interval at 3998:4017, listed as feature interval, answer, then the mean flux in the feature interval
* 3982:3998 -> -0.14 mag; 18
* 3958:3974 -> 0.19 mag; 10.2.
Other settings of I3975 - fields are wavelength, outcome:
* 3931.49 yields 6.31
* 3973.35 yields 10.5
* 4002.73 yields 18.9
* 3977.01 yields 15.3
